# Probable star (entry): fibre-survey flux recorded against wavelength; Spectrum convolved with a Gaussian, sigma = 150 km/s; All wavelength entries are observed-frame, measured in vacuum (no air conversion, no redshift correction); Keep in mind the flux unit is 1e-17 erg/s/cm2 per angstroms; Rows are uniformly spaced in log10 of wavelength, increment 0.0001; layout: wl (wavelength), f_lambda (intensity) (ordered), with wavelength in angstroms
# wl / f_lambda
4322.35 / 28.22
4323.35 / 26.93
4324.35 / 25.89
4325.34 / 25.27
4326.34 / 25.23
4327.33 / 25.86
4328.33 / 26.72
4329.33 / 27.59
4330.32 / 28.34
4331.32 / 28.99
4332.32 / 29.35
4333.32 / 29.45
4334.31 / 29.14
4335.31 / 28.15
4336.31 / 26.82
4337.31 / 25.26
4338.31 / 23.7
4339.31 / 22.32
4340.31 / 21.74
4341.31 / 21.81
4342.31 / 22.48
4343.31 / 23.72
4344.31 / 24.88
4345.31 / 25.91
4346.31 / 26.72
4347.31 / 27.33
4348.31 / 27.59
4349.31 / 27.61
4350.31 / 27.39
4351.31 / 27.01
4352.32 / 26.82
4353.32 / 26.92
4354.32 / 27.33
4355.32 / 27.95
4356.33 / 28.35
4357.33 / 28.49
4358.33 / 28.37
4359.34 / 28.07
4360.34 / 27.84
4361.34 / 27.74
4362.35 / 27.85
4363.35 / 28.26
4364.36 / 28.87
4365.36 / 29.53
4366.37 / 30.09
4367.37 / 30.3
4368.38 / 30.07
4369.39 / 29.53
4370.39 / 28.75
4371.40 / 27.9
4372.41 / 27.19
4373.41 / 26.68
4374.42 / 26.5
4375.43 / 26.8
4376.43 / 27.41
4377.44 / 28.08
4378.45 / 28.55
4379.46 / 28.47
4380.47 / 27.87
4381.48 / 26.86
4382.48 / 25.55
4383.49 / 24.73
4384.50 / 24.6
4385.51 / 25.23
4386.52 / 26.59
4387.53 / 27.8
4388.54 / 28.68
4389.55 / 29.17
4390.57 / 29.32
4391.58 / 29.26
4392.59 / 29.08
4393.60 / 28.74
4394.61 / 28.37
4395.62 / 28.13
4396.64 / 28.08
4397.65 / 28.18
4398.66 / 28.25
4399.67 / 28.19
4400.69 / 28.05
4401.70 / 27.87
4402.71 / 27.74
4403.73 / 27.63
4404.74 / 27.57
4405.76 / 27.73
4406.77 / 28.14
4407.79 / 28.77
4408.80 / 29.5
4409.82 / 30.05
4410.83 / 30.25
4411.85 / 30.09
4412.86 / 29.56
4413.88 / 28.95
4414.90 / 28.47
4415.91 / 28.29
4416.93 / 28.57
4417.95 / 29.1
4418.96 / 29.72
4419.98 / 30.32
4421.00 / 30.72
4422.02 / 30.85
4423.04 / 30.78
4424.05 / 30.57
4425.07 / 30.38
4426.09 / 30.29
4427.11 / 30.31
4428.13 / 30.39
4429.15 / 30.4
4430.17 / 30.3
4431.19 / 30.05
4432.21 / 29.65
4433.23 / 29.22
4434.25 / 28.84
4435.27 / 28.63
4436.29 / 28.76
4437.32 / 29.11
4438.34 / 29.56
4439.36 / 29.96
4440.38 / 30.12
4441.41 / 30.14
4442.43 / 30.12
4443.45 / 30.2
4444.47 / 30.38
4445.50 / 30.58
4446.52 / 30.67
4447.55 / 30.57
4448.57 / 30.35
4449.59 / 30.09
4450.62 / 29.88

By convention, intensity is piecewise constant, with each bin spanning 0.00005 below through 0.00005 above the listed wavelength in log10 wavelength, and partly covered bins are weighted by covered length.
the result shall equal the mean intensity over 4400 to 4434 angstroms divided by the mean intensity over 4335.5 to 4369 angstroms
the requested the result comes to 1.09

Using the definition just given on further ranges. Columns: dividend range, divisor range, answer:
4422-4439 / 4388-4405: 1.05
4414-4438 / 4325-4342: 1.14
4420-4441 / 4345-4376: 1.07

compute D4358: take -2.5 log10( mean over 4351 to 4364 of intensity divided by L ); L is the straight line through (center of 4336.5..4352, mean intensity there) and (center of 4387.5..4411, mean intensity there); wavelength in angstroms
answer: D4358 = -0.08 mag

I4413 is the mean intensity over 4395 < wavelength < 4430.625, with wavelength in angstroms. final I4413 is 29.2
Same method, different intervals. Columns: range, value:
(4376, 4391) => 27.2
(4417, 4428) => 30.2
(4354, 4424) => 28.4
